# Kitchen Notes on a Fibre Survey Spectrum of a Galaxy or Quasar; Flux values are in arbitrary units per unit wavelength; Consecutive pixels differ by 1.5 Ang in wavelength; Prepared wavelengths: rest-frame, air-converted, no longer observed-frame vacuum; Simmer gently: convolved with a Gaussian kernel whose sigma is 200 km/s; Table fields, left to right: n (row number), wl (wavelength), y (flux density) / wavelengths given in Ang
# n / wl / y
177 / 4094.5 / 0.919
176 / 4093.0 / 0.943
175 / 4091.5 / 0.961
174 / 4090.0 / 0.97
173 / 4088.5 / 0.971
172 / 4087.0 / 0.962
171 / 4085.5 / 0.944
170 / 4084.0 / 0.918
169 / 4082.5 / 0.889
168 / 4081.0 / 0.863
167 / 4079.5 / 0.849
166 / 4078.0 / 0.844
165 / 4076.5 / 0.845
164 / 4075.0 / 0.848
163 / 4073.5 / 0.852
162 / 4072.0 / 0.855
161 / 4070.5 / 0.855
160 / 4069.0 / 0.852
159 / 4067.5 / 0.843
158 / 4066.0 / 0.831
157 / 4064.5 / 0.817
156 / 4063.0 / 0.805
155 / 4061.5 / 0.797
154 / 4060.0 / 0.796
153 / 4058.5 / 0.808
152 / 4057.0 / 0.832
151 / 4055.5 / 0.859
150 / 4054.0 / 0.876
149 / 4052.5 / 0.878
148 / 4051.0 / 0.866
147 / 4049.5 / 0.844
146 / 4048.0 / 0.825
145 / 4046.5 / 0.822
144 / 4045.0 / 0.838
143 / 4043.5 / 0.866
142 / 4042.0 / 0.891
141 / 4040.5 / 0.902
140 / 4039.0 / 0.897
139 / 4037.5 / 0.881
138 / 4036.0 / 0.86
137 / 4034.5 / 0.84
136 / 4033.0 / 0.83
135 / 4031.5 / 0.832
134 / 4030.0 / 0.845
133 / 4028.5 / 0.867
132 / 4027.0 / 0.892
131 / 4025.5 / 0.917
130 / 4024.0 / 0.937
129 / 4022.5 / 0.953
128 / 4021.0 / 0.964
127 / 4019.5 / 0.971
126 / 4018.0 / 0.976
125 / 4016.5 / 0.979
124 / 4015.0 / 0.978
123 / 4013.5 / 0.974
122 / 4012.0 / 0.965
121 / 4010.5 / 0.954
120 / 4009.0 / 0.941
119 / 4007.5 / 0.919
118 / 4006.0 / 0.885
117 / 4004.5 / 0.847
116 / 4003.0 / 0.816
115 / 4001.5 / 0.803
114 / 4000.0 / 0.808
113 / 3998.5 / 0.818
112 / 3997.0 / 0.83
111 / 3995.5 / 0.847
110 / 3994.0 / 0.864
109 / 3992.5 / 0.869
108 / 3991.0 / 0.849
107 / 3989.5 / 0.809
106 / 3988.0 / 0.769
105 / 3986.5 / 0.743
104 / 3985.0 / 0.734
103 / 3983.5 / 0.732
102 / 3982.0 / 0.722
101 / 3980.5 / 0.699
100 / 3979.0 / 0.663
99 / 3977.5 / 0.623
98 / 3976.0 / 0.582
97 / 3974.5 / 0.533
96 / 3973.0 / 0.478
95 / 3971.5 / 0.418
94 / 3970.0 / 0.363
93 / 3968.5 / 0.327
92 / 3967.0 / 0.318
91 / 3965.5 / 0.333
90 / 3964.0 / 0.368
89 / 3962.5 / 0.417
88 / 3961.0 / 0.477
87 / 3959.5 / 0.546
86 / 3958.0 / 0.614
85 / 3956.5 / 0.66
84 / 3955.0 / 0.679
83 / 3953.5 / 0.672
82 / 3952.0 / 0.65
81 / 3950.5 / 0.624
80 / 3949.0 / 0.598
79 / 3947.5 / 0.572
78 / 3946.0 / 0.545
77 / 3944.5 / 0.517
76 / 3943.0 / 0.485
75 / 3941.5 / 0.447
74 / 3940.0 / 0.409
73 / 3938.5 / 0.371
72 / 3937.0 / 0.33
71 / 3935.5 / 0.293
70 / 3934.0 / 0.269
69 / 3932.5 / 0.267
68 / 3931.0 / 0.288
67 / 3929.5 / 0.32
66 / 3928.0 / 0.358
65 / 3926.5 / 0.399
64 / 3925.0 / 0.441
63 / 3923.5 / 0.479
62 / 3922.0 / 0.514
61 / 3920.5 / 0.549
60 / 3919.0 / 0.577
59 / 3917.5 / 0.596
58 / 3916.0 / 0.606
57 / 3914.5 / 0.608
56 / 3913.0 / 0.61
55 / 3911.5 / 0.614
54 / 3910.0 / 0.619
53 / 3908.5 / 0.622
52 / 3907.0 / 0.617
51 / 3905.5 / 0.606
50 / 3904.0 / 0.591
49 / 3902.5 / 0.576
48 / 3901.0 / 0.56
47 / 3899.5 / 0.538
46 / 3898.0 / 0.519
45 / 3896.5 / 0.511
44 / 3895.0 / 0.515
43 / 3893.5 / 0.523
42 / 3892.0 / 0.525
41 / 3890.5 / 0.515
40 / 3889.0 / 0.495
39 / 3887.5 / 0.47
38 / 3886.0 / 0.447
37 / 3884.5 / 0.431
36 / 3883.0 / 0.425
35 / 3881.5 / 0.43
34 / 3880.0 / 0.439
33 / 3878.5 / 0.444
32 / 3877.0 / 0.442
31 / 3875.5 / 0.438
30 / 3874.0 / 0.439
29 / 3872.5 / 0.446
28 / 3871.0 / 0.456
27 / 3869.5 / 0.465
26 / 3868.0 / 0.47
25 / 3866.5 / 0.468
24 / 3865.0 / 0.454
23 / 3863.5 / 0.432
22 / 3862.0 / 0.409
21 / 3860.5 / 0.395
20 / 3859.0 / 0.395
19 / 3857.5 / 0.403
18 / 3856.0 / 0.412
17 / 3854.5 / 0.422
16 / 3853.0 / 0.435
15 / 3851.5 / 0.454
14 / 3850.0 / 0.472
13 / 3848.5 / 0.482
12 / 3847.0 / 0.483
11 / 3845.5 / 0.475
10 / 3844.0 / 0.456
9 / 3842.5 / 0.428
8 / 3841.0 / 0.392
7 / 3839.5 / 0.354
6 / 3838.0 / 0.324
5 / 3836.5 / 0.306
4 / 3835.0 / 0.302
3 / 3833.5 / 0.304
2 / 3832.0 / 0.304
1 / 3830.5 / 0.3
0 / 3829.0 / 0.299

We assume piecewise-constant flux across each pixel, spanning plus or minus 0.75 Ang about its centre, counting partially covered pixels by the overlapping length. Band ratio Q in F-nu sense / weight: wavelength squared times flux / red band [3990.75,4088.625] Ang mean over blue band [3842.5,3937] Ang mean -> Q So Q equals 2.0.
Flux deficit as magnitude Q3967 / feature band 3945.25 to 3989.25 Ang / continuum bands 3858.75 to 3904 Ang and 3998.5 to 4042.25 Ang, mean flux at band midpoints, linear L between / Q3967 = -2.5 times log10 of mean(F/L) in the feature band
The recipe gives 0.278 mag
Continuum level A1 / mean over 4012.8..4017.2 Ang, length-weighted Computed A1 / 0.977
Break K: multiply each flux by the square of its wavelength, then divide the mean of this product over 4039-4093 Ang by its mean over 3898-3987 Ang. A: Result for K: 1.77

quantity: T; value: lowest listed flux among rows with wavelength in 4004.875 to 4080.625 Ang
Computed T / 0.796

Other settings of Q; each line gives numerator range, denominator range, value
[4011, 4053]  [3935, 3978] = 1.89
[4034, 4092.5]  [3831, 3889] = 2.27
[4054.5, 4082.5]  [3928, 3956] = 1.93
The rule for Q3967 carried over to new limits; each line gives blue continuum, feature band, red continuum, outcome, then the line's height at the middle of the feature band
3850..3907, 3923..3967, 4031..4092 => 0.317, 0.614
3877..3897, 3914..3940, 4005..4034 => 0.377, 0.609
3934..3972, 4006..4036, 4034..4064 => -0.240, 0.741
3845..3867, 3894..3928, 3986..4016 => 0.086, 0.601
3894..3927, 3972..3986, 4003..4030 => 0.246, 0.799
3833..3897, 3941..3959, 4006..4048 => 0.160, 0.683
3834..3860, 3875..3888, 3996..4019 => 0.171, 0.515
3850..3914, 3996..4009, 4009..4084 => -0.100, 0.772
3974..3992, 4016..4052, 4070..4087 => -0.117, 0.797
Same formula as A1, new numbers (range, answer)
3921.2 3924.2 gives 0.498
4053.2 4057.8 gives 0.855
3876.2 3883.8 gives 0.436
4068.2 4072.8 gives 0.854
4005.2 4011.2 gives 0.924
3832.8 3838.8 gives 0.309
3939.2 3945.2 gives 0.463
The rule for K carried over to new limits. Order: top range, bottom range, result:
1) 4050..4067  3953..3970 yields 1.81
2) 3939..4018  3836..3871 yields 1.69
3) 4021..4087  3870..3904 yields 1.94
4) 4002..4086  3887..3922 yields 1.67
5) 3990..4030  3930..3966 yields 1.95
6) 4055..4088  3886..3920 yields 1.65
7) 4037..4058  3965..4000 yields 1.36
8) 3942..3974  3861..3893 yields 1.16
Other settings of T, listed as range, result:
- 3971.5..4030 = 0.418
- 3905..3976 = 0.267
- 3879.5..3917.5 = 0.425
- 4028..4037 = 0.83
